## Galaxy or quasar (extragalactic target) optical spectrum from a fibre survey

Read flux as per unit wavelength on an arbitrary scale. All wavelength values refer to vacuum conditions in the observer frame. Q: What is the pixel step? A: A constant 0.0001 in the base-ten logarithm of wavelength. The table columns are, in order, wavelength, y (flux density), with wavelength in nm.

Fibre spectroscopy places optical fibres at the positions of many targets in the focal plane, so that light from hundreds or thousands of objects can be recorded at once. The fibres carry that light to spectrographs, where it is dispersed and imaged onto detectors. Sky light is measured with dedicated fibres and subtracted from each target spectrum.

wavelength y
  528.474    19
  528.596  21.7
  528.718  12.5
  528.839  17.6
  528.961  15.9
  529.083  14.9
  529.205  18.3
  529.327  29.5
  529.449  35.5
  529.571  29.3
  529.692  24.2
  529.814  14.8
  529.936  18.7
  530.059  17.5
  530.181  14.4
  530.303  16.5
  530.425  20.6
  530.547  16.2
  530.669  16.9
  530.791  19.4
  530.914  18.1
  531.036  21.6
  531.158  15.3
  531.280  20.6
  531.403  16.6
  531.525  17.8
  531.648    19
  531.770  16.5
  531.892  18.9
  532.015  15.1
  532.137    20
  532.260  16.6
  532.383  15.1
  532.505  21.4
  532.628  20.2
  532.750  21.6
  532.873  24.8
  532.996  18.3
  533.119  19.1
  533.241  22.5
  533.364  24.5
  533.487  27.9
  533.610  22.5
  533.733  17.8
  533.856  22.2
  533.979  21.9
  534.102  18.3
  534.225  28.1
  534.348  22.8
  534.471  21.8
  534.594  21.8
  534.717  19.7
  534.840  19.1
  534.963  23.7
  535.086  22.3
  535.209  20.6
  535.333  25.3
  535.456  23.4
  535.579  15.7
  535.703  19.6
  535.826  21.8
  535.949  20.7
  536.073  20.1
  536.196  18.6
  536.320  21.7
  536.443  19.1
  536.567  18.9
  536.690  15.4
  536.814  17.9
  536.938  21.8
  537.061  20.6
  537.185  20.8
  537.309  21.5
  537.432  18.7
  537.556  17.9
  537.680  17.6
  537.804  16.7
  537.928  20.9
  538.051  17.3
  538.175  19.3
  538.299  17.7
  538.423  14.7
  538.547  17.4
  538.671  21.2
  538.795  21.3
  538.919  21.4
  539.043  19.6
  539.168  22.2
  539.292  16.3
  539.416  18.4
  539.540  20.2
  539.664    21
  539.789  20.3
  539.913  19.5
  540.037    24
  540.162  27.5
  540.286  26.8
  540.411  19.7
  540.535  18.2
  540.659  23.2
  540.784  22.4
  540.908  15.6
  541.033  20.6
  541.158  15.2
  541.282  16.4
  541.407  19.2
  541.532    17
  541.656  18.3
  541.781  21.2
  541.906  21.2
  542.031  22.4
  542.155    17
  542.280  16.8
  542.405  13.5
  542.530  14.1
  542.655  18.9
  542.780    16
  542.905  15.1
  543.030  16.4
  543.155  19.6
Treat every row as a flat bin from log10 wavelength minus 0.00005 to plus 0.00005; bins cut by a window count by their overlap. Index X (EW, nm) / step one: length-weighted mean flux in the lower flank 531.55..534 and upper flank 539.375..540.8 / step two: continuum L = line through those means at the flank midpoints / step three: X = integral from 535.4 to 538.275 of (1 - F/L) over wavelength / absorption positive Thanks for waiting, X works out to 0.24 nm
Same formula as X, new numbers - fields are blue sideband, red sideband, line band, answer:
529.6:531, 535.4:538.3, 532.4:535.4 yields -0.48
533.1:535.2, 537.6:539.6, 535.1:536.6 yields 0.03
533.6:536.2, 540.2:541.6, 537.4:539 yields 0.14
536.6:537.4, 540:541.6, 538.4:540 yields 0.03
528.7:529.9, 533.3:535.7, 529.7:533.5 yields 0.50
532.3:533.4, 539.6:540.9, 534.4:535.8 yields -0.01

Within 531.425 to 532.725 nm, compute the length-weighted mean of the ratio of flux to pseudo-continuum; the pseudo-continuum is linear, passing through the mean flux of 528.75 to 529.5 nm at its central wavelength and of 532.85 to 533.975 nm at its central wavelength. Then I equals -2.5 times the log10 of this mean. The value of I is 0.20 mag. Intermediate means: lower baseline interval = 21.4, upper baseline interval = 22.1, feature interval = 18.1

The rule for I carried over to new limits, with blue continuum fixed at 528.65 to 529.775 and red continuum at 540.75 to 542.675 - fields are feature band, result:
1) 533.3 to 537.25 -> -0.06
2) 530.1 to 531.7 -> 0.19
